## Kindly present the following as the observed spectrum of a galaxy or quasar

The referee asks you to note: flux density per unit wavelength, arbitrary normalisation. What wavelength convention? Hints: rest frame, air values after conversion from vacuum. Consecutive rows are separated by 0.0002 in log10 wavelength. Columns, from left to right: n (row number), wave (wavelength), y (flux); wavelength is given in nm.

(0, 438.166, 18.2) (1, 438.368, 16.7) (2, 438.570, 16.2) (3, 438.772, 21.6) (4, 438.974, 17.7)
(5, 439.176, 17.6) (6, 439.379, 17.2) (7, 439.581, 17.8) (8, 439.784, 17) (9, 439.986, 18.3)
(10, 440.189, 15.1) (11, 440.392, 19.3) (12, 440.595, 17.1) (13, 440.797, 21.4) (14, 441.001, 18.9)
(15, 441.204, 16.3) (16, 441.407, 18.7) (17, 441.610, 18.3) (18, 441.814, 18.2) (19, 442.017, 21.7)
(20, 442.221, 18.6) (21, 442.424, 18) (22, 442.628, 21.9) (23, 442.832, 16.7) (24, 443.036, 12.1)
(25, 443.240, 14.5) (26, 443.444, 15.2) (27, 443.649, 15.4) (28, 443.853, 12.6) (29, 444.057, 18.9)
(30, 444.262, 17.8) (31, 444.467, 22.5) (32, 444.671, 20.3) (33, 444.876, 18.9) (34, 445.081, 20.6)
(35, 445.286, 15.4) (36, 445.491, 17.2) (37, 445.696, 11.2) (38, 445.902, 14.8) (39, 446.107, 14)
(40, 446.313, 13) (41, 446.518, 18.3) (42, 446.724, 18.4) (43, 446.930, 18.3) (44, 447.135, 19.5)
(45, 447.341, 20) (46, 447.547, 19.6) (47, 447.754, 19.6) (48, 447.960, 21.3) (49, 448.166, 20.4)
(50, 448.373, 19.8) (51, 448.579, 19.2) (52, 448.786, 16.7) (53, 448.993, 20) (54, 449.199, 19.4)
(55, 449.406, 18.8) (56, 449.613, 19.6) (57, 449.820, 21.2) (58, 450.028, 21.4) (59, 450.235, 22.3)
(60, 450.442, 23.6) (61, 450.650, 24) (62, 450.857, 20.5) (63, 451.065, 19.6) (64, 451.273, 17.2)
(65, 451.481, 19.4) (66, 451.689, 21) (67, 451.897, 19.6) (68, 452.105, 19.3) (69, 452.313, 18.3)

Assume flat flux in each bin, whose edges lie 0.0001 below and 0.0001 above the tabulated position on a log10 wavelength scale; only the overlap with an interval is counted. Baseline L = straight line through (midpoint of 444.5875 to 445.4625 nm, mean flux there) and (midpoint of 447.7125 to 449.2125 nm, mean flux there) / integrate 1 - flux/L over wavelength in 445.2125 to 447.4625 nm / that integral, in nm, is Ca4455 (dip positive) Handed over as 0.31 nm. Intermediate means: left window 18.6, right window 19.6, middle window 16.4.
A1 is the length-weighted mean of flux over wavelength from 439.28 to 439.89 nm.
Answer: 17.4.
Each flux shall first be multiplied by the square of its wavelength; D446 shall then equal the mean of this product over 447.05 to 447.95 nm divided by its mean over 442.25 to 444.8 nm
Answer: 1.17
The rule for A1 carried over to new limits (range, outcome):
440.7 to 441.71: 18.7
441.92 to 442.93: 19.4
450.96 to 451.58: 18.7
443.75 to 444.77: 18.4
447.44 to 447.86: 19.6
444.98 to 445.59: 17.7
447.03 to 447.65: 19.7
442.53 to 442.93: 19.3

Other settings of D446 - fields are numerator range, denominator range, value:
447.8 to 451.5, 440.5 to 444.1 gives 1.20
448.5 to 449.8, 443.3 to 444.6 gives 1.14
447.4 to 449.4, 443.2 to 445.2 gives 1.12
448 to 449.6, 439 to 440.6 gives 1.15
